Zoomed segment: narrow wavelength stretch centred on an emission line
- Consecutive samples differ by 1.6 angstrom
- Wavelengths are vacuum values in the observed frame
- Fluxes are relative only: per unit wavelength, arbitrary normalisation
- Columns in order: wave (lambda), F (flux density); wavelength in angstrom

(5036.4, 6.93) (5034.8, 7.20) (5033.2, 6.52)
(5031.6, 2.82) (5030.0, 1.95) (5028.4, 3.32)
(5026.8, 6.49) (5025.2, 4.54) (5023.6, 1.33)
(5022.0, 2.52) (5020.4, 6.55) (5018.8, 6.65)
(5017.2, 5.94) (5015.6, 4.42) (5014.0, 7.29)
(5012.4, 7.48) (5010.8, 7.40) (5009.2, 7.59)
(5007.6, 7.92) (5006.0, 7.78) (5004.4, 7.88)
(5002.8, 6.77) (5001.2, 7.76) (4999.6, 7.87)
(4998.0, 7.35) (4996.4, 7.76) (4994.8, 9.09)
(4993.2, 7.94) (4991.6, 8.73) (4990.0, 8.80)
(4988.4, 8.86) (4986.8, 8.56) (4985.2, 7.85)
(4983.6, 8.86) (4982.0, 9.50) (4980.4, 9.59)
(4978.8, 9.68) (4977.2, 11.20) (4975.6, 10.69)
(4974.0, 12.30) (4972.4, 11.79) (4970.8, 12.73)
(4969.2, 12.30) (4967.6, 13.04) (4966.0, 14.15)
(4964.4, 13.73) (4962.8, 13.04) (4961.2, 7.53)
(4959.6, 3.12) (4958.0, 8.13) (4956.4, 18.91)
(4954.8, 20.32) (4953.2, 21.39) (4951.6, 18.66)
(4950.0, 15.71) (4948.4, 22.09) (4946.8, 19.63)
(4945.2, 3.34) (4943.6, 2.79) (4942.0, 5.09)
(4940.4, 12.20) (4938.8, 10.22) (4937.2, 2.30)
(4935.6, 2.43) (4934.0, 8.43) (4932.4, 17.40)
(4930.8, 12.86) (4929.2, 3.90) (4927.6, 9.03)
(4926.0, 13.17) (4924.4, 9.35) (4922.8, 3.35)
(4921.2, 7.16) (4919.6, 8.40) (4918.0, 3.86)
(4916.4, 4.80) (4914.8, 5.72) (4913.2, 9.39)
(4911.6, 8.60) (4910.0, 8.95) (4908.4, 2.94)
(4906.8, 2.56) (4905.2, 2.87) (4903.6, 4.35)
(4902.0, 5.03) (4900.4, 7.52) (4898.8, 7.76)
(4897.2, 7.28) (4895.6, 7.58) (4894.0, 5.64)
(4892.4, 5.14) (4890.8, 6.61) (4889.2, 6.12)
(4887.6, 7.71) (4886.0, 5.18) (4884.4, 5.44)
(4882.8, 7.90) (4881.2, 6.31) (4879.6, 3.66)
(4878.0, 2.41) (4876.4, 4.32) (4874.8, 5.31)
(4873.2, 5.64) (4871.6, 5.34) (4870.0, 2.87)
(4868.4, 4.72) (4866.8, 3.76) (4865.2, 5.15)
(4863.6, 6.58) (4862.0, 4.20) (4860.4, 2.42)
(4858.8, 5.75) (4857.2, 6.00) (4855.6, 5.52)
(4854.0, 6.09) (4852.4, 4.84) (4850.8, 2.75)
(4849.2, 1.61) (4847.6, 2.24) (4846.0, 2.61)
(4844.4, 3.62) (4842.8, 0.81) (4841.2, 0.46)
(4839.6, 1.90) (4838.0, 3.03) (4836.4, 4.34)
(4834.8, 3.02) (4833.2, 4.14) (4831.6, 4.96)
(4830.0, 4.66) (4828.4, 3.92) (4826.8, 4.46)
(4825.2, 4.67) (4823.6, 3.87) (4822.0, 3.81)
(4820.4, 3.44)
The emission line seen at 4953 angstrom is Lyman alpha 1216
